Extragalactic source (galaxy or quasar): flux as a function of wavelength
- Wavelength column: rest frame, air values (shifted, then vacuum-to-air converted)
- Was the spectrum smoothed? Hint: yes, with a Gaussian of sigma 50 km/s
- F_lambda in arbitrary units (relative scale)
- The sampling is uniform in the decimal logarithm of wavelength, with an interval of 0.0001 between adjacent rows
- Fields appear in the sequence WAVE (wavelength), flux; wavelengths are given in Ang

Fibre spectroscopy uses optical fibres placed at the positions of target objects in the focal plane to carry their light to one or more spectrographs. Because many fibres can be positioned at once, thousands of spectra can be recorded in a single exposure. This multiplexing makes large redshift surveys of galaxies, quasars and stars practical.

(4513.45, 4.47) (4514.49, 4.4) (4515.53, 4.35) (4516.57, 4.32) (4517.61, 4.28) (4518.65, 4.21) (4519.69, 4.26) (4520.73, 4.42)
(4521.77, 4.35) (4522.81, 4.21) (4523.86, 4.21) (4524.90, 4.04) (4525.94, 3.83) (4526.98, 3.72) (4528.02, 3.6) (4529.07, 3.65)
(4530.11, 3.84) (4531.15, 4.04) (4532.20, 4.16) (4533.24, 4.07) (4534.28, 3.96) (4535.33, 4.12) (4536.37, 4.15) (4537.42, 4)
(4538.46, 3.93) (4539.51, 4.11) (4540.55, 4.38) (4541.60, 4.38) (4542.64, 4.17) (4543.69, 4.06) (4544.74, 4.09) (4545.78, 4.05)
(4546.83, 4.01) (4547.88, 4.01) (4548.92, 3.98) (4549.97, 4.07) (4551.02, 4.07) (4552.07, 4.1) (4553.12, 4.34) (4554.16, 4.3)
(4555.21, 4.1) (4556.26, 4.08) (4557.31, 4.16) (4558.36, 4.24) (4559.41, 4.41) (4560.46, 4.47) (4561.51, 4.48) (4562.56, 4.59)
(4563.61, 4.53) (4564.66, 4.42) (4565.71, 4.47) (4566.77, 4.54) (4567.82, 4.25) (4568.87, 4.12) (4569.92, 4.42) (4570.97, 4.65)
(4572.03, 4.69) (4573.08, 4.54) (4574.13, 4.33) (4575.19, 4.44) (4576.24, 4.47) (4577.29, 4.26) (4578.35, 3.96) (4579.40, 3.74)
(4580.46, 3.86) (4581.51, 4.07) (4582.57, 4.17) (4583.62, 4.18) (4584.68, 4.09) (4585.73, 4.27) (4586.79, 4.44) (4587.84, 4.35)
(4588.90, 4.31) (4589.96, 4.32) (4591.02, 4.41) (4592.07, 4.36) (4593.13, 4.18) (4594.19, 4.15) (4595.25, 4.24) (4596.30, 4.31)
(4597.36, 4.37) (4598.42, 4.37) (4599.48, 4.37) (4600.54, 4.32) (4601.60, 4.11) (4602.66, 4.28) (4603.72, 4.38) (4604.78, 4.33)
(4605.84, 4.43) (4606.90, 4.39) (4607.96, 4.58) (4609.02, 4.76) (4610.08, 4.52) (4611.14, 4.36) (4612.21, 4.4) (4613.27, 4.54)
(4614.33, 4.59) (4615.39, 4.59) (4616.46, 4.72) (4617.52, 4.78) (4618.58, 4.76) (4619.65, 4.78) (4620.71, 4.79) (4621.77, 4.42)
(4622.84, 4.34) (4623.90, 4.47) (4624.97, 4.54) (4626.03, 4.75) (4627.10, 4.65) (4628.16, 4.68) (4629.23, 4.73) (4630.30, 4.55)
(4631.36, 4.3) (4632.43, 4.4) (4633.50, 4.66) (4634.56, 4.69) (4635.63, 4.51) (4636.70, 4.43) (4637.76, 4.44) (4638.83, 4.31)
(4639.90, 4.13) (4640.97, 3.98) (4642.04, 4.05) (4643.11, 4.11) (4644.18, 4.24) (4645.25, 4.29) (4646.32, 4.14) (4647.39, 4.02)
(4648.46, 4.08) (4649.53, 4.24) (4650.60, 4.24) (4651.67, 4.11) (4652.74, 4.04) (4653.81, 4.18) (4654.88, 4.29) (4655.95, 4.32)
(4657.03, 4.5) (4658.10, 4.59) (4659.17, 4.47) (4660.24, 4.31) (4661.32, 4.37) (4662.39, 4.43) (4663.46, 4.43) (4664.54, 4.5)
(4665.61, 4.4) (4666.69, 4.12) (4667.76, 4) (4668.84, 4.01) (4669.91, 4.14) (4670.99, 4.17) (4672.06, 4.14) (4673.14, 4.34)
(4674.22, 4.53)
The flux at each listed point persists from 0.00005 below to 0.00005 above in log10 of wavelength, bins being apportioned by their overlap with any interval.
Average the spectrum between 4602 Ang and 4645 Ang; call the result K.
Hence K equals 4.48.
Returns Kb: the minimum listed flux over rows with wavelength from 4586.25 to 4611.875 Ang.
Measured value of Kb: 4.11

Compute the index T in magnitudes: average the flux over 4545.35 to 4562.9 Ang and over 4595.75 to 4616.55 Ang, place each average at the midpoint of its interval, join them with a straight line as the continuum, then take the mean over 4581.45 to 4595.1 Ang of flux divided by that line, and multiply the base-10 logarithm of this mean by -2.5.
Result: 0.02 mag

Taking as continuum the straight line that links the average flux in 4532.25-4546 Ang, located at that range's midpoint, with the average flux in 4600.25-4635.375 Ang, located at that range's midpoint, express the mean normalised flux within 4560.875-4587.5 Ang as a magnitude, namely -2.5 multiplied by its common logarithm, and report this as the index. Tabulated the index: -0.005 mag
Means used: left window 4.12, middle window 4.32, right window 4.53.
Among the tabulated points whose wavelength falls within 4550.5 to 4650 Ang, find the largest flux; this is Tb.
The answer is 4.79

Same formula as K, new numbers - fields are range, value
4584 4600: 4.3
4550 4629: 4.38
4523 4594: 4.19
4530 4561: 4.13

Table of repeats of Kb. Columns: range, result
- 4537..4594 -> 3.74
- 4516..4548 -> 3.6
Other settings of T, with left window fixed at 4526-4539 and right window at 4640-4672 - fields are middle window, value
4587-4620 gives -0.083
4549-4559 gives -0.046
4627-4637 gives -0.096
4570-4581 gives -0.068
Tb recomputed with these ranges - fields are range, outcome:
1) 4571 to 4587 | 4.69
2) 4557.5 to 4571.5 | 4.65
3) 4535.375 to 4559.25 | 4.38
